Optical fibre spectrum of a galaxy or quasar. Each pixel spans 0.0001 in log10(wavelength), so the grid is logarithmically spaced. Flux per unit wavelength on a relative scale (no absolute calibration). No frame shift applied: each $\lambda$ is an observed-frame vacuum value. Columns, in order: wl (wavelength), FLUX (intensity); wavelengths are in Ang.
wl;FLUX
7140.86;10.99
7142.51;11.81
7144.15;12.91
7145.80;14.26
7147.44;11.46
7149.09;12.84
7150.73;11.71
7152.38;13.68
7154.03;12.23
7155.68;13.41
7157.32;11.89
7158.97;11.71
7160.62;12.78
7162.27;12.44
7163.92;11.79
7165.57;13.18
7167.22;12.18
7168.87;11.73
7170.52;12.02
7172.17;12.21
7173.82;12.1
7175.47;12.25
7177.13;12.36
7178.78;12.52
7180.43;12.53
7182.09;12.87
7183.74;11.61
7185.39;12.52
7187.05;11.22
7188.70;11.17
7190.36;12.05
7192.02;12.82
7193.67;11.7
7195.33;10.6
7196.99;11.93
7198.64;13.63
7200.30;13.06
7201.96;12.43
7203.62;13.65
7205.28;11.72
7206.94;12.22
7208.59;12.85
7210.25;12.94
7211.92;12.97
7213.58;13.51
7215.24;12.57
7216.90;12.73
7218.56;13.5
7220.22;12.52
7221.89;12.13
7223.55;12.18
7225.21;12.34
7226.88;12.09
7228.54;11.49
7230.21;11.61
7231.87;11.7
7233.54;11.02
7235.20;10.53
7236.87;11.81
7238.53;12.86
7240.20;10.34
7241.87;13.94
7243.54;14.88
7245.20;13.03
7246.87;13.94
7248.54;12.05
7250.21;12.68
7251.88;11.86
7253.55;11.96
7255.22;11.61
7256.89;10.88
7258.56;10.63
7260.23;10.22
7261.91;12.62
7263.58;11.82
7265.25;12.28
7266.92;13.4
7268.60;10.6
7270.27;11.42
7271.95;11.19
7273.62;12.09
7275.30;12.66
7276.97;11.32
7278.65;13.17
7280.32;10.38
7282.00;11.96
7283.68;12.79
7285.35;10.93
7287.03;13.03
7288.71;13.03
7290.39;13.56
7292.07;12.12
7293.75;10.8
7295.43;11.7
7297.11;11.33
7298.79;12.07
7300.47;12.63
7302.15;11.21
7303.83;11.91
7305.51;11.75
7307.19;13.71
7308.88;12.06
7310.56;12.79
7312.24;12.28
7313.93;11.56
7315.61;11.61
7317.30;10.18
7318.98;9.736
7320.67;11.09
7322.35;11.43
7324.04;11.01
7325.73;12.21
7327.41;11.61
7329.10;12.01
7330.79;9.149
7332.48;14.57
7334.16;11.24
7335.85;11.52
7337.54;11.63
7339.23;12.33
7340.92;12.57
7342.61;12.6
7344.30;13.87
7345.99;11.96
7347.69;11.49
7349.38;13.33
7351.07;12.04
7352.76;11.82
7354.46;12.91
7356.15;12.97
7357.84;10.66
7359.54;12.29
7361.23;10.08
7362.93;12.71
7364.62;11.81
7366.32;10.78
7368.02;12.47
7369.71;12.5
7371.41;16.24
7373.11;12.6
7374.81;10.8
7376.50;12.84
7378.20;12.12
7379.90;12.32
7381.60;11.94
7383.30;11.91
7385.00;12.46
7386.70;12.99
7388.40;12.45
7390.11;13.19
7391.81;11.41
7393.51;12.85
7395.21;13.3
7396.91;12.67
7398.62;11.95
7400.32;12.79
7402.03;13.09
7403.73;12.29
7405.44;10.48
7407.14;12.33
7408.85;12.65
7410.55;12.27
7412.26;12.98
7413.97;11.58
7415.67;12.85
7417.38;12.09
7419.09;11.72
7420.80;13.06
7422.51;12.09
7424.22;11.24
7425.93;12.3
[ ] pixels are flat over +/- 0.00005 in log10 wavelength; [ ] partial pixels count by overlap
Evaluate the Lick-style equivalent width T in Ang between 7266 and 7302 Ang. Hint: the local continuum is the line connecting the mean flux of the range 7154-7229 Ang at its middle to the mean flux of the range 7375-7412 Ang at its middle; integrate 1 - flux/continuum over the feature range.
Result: 1.1 Ang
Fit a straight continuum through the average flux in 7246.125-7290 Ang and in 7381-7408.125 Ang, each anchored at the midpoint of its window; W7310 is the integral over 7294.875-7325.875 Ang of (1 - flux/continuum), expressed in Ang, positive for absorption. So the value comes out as 1.1 Ang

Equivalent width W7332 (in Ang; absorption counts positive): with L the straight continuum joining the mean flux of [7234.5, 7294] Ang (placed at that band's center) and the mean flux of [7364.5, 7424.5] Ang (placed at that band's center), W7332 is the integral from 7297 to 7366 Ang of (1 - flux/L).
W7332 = 1.9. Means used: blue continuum 12.1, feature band 11.9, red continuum 12.4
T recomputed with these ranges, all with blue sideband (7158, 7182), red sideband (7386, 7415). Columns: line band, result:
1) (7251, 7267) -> 0.9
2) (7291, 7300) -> 0.5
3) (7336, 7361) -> 0.3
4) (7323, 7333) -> 0.6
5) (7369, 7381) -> -0.3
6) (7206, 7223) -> -0.6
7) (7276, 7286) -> 0.5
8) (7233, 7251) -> -0.2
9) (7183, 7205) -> 0.2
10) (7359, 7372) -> 0.1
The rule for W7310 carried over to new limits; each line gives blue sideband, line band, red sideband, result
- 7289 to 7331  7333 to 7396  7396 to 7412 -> -1.3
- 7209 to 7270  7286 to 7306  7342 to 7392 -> 0.3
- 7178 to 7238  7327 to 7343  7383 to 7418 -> 0.6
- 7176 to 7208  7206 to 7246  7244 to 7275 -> -1.0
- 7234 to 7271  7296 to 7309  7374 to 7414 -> 0.1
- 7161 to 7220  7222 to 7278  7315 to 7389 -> 1.3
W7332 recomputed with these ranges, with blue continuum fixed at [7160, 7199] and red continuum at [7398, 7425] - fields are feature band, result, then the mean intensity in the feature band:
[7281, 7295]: -0.06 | 12.2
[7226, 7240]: 0.68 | 11.6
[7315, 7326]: 1.11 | 11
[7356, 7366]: 0.48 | 11.6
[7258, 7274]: 0.72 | 11.6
